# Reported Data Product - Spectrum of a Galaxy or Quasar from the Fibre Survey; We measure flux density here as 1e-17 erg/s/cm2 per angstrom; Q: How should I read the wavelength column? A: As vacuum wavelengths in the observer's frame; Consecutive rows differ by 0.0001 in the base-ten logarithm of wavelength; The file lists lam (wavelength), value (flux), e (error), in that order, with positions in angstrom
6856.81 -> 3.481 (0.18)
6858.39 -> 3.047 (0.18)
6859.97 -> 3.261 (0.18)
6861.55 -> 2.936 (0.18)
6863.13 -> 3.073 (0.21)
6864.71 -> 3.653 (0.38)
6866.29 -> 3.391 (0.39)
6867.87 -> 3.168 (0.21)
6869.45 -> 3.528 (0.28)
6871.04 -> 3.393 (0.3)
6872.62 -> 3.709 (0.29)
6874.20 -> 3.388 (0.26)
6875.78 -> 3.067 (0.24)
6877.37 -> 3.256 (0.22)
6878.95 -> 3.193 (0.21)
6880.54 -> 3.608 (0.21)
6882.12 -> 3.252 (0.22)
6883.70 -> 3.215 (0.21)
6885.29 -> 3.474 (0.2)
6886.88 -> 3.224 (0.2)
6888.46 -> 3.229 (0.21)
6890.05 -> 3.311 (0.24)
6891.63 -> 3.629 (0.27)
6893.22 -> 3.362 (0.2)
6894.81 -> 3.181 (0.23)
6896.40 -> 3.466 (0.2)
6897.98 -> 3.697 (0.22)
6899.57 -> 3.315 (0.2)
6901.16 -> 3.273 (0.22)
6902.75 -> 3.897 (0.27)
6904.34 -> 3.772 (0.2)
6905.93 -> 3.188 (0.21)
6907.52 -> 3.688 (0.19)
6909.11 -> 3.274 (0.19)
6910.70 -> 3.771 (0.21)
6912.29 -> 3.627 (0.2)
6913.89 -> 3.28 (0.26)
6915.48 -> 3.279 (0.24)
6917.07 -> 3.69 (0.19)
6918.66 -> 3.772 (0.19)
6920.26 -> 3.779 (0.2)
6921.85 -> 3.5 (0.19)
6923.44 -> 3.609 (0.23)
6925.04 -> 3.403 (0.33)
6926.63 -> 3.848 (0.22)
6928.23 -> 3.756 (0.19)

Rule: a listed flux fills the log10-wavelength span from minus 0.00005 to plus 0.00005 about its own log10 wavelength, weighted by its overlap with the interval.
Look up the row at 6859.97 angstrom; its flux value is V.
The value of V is 3.261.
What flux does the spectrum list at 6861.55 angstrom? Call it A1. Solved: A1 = 2.936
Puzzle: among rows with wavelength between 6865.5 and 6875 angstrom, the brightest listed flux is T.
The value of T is 3.709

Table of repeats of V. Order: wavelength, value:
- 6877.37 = 3.256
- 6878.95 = 3.193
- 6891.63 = 3.629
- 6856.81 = 3.481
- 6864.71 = 3.653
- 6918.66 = 3.772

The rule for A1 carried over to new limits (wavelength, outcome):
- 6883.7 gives 3.215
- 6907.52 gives 3.688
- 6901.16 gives 3.273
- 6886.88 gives 3.224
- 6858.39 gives 3.047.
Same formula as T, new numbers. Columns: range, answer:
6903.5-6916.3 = 3.772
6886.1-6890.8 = 3.311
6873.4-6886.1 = 3.608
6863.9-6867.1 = 3.653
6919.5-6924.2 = 3.779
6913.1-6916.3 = 3.28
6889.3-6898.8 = 3.697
